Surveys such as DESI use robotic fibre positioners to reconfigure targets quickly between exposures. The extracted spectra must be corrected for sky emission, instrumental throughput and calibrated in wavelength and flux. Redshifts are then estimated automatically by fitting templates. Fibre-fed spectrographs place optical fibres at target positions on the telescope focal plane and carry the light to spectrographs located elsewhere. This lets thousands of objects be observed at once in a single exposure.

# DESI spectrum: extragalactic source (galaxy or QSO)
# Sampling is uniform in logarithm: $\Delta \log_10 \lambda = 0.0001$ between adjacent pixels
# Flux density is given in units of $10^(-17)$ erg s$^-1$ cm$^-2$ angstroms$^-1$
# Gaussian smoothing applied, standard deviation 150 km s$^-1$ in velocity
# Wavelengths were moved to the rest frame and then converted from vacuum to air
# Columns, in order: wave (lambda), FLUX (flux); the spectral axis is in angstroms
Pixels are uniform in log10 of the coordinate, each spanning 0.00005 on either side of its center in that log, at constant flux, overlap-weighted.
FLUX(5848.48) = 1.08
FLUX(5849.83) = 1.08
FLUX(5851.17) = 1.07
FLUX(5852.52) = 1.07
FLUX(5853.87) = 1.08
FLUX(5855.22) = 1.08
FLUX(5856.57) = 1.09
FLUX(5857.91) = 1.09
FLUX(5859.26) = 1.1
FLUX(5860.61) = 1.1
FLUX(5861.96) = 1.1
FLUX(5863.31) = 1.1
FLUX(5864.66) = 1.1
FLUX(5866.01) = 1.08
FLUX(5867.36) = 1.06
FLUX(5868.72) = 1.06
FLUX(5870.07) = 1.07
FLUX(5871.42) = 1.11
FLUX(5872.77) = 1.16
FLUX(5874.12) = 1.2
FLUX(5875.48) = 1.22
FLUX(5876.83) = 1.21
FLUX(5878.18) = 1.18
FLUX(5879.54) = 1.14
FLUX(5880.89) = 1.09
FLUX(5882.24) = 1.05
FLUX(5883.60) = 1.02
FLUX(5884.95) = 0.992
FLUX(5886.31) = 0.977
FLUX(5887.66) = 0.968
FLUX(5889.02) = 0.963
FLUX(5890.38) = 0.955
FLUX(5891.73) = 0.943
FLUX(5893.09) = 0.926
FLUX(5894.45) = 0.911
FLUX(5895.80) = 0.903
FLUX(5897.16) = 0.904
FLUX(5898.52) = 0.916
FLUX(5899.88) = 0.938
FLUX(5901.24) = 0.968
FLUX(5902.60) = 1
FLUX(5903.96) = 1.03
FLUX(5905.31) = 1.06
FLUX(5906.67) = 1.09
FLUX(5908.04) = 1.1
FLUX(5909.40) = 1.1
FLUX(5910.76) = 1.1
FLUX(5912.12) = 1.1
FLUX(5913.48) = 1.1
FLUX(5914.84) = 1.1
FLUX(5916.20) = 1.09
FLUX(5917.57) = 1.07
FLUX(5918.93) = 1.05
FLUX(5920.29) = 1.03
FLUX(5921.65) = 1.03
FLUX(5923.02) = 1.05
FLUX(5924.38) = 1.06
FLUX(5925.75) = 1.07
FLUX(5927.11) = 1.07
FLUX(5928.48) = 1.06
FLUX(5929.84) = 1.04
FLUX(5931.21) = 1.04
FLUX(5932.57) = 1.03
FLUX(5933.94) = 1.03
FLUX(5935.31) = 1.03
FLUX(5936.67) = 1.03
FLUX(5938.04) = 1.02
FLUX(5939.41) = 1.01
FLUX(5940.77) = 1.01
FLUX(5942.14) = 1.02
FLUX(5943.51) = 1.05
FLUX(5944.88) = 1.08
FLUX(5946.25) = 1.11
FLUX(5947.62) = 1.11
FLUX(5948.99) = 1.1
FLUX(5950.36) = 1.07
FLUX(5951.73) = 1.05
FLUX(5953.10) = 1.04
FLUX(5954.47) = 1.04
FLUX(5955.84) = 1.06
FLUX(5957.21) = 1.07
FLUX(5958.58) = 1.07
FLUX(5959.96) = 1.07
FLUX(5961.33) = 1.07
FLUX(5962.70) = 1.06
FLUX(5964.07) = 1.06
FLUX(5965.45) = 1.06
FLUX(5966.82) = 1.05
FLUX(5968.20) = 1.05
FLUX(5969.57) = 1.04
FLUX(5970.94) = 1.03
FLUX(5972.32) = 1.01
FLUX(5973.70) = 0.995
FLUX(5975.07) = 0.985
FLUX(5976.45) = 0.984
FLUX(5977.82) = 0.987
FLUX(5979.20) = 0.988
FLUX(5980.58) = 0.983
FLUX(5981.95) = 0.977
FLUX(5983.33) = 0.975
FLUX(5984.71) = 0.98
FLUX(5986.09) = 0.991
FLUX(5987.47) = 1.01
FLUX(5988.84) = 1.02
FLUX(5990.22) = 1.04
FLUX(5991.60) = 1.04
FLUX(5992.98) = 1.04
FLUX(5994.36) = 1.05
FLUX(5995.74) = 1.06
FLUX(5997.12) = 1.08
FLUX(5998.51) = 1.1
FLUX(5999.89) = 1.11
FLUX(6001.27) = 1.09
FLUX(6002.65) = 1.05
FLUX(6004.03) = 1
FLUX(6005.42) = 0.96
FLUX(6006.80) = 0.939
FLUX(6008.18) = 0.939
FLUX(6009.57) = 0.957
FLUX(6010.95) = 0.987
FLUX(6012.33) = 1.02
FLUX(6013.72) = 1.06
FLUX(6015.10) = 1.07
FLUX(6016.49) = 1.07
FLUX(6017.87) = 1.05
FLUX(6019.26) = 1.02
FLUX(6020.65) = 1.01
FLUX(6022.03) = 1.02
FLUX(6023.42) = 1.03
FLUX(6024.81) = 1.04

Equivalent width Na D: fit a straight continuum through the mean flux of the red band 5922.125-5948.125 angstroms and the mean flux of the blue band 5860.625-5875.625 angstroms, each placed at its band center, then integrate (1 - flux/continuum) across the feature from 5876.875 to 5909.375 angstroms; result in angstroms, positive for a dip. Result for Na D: 2.4 angstroms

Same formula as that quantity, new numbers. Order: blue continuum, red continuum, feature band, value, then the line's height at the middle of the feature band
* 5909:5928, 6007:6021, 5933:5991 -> 0.7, 1.05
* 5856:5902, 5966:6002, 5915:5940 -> -0.2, 1.04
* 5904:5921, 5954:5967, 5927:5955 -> 0.5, 1.07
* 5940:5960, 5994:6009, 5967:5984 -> 0.7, 1.05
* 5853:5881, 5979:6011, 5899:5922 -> 0.6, 1.08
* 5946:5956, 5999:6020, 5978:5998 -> 0.5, 1.04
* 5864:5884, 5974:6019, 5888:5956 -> 2.9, 1.08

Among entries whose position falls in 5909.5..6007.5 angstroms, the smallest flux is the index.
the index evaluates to 0.939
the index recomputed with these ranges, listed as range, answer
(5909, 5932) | 1.03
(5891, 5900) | 0.903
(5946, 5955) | 1.04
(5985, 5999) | 0.991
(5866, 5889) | 0.968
